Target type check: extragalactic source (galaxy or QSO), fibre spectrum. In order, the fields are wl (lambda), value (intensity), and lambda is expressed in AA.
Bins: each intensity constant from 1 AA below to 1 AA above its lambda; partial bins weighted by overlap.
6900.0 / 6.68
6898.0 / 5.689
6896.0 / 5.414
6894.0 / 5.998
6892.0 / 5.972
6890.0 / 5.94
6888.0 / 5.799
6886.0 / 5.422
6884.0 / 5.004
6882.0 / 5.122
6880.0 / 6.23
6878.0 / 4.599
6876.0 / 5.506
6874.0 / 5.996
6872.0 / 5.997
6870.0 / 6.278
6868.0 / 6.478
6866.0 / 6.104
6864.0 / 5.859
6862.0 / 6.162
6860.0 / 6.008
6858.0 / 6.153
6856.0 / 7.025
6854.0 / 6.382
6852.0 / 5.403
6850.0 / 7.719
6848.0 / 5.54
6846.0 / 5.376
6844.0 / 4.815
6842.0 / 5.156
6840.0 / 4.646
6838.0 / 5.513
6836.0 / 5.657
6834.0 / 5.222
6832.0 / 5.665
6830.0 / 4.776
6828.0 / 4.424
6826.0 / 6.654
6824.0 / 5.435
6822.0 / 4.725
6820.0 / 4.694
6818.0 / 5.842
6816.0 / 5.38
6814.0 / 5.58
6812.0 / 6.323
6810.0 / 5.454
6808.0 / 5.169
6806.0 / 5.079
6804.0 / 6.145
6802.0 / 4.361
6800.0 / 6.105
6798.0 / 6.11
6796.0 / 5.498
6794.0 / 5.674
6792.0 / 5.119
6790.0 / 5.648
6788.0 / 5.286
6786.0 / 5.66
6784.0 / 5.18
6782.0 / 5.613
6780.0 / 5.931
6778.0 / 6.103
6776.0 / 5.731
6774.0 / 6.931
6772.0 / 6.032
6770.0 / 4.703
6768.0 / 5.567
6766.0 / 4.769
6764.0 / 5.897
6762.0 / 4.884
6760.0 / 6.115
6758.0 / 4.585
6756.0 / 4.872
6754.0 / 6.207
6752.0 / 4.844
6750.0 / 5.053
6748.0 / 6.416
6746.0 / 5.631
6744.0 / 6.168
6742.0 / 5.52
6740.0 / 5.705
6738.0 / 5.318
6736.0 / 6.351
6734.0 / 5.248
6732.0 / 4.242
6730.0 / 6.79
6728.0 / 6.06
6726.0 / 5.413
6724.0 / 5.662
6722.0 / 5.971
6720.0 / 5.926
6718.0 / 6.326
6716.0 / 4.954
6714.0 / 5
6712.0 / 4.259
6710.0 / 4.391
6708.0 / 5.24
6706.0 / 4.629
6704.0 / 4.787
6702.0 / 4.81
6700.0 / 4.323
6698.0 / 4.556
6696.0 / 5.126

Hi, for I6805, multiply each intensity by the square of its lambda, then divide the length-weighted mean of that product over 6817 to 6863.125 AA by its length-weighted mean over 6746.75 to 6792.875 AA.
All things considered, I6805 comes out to 1.04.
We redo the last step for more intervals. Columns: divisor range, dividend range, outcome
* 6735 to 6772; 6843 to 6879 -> 1.12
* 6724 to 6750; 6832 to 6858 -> 1.03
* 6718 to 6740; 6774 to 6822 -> 0.99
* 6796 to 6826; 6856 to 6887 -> 1.08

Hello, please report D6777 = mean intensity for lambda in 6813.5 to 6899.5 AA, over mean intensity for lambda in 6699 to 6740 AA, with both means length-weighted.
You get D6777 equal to 1.07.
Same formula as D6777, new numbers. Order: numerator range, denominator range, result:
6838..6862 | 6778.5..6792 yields 1.05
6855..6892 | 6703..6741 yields 1.09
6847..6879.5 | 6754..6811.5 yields 1.10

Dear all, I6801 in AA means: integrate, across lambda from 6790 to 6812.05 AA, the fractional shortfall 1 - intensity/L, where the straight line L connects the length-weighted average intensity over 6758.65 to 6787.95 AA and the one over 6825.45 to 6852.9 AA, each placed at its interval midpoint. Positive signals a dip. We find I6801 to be 0.1 AA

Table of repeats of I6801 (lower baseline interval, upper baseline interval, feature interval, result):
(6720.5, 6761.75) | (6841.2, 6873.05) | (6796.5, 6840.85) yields 3.6 AA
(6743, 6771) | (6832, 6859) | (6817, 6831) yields 1.1 AA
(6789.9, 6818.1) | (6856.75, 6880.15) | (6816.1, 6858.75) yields 1.5 AA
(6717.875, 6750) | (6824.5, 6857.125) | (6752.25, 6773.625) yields 1.2 AA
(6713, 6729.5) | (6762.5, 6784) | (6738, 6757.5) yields 0.4 AA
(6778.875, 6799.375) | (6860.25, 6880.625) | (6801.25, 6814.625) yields 0.5 AA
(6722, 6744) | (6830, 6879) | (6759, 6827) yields 1.8 AA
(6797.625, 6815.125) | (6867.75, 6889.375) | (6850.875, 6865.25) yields -1.3 AA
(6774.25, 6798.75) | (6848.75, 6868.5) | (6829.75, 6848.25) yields 2.7 AA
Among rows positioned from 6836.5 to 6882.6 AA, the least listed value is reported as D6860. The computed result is 4.599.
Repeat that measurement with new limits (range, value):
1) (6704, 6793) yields 4.242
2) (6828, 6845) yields 4.424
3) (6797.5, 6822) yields 4.361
